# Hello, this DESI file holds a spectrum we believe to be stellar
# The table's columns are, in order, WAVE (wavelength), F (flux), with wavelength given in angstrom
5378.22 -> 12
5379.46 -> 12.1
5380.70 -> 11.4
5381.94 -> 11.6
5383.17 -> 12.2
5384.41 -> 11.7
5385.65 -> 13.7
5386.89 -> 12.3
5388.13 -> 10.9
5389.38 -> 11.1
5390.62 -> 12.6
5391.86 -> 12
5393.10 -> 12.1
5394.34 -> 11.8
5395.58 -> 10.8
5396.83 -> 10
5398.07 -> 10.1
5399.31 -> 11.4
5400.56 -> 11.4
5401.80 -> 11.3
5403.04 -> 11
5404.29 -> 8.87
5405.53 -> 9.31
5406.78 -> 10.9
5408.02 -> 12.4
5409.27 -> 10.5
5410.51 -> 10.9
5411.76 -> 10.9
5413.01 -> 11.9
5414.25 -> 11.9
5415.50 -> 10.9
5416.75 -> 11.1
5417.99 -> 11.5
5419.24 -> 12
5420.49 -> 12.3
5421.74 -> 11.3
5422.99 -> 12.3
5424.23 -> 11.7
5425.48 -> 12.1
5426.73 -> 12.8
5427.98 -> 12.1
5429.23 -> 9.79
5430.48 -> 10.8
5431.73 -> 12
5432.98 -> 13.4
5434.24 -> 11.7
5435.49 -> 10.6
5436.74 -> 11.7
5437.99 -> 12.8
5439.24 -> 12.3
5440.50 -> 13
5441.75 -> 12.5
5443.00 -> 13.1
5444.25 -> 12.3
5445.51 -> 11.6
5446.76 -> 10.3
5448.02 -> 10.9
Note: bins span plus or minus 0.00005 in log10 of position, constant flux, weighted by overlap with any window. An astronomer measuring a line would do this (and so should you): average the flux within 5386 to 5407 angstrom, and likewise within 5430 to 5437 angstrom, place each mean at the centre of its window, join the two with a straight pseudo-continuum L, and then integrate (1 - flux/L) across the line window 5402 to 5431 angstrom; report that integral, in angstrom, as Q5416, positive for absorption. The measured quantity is 0.4 angstrom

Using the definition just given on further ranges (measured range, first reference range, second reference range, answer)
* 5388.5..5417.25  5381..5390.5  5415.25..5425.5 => 1.78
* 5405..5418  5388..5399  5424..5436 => 0.44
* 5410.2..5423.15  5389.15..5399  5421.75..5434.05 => 0.16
